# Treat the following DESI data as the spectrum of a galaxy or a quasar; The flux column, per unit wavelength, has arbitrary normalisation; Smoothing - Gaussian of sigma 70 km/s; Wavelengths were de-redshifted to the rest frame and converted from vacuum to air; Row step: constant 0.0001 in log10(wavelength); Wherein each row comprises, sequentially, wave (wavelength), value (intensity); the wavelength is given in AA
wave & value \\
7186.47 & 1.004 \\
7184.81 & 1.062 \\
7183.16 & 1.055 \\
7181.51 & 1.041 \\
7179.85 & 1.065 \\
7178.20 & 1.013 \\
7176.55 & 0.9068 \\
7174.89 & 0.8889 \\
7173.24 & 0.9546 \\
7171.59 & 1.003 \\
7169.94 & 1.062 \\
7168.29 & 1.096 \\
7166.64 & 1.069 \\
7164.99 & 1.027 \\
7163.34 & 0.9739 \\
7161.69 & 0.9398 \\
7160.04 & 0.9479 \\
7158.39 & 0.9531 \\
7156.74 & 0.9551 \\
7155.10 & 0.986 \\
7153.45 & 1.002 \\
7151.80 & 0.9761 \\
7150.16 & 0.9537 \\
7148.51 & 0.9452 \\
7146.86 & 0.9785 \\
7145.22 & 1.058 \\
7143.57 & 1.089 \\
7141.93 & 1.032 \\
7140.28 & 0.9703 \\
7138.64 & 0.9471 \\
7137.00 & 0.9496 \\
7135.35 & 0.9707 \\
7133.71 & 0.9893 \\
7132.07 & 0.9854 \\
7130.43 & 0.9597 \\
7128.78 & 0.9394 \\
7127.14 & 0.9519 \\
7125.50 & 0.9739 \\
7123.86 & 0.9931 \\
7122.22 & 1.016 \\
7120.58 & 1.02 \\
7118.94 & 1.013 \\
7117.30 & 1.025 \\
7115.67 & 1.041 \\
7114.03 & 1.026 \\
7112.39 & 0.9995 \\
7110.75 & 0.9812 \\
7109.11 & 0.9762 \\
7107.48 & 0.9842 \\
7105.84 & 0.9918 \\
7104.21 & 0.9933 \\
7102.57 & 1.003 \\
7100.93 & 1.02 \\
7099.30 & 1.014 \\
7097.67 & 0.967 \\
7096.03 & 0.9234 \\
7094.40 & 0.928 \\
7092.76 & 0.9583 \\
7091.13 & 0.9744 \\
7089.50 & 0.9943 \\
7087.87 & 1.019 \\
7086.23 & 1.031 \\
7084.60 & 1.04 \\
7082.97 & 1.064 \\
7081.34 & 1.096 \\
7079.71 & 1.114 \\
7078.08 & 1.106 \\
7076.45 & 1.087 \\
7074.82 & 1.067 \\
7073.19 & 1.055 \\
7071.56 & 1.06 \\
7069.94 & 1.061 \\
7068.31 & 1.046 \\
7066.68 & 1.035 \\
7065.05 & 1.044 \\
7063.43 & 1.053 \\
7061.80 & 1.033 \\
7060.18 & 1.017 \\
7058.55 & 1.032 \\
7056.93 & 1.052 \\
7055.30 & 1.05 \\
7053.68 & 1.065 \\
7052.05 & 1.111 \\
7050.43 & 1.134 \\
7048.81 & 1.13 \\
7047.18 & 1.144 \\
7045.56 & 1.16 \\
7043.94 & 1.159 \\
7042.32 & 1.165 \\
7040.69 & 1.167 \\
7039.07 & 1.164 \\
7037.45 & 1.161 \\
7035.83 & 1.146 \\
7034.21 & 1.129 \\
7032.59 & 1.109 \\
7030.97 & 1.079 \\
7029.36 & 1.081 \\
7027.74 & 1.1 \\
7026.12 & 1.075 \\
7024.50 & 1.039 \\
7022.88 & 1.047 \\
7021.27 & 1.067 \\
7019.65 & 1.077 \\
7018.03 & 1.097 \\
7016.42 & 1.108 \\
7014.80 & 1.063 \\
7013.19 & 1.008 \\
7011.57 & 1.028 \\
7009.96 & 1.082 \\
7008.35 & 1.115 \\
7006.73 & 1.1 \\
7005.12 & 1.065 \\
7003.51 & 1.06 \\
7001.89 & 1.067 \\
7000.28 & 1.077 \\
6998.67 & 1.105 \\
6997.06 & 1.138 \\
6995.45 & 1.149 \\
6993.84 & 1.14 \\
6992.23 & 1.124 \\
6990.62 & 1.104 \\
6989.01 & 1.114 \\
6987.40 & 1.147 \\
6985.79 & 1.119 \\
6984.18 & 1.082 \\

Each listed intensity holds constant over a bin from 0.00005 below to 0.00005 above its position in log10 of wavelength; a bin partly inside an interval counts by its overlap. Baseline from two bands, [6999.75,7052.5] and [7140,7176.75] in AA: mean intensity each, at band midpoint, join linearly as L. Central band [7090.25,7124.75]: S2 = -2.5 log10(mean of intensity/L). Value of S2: 0.04 mag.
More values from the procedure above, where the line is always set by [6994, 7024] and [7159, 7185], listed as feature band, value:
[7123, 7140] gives 0.063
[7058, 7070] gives 0.018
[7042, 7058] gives -0.052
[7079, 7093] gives 0.011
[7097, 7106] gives 0.041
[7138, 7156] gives 0.023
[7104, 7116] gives 0.039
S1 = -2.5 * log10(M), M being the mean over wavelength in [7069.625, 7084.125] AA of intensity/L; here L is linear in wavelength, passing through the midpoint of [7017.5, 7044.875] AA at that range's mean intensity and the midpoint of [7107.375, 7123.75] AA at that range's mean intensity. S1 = -0.02 mag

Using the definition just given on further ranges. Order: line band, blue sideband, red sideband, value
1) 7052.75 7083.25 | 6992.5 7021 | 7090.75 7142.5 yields -0.031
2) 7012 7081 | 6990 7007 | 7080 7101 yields -0.037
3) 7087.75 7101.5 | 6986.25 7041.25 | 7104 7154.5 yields 0.052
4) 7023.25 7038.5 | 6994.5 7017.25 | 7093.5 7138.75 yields -0.040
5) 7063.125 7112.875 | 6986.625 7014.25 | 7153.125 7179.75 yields 0.018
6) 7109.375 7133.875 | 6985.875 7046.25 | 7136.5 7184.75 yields 0.033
